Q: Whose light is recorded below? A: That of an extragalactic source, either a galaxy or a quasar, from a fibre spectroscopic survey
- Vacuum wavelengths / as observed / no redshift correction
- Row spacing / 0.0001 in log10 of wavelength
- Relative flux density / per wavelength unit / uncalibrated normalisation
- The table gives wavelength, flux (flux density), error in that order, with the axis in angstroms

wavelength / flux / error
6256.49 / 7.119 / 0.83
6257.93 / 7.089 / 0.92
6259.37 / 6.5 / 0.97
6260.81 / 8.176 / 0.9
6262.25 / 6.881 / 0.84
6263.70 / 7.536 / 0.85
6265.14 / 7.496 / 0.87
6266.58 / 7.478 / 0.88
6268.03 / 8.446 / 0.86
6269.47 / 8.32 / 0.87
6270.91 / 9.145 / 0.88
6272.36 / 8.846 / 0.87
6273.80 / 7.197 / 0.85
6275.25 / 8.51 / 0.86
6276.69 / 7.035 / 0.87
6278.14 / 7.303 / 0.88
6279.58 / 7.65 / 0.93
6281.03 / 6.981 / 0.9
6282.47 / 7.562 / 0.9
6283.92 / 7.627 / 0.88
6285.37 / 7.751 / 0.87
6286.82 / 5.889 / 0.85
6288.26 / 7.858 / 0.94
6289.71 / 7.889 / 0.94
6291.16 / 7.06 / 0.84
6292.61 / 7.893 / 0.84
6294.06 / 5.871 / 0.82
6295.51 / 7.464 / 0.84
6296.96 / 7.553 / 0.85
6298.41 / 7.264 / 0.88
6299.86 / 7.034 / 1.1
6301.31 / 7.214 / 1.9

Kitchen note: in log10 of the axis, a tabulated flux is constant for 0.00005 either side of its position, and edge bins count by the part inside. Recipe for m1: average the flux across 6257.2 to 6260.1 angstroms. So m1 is 6.81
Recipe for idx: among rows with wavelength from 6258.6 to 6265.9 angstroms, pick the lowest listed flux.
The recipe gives 6.5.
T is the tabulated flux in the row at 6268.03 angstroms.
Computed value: 8.446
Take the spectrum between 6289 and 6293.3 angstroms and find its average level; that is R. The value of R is 7.61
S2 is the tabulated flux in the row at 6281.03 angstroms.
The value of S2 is 6.981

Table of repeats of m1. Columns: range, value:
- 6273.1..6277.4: 7.58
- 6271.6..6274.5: 8.04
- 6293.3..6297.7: 6.97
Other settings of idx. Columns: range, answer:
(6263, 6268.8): 7.478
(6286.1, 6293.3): 5.889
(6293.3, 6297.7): 5.871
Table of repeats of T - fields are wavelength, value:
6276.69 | 7.035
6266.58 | 7.478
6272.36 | 8.846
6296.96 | 7.553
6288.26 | 7.858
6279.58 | 7.65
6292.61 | 7.893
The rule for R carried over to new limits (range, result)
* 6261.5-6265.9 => 7.31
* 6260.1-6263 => 7.51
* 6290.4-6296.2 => 7.07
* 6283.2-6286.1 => 7.67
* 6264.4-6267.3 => 7.5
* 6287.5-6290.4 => 7.86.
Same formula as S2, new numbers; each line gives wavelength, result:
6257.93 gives 7.089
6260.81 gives 8.176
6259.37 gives 6.5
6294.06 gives 5.871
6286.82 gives 5.889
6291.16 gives 7.06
